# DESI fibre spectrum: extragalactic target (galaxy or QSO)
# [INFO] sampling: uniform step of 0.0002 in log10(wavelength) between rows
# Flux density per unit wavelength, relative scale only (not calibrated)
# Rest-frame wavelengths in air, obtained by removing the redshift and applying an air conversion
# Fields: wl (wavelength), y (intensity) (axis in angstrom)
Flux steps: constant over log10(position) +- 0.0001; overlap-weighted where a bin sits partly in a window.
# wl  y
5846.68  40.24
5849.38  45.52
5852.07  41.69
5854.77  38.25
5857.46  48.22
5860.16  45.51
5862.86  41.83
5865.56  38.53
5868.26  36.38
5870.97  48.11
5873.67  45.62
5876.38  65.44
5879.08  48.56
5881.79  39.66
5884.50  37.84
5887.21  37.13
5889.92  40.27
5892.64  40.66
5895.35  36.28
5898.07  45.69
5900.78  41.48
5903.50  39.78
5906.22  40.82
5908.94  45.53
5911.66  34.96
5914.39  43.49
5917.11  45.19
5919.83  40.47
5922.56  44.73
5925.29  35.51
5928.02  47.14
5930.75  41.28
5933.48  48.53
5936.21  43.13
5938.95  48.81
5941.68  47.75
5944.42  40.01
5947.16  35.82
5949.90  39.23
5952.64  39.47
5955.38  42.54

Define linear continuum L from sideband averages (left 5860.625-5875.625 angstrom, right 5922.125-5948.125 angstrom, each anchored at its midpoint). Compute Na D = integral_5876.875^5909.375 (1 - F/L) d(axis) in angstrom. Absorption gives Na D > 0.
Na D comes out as 1.2 angstrom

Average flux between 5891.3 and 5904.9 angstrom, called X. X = 40.8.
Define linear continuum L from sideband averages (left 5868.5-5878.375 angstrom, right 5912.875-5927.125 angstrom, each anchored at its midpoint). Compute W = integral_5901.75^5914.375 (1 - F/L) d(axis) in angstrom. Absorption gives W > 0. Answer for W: 1.02 angstrom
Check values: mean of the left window 50.9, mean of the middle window 40.6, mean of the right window 42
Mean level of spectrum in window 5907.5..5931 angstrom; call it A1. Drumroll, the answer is 42.1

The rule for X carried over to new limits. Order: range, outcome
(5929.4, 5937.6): 44.3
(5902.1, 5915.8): 40.9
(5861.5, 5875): 42.1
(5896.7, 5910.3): 42.7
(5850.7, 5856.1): 40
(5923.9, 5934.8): 43.1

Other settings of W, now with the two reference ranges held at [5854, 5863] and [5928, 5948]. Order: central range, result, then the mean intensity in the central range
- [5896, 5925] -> 1.5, 41.8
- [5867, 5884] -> -1.1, 46.9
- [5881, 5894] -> 1.5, 39.1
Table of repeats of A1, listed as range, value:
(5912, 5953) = 42.6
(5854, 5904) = 43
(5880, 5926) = 40.7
